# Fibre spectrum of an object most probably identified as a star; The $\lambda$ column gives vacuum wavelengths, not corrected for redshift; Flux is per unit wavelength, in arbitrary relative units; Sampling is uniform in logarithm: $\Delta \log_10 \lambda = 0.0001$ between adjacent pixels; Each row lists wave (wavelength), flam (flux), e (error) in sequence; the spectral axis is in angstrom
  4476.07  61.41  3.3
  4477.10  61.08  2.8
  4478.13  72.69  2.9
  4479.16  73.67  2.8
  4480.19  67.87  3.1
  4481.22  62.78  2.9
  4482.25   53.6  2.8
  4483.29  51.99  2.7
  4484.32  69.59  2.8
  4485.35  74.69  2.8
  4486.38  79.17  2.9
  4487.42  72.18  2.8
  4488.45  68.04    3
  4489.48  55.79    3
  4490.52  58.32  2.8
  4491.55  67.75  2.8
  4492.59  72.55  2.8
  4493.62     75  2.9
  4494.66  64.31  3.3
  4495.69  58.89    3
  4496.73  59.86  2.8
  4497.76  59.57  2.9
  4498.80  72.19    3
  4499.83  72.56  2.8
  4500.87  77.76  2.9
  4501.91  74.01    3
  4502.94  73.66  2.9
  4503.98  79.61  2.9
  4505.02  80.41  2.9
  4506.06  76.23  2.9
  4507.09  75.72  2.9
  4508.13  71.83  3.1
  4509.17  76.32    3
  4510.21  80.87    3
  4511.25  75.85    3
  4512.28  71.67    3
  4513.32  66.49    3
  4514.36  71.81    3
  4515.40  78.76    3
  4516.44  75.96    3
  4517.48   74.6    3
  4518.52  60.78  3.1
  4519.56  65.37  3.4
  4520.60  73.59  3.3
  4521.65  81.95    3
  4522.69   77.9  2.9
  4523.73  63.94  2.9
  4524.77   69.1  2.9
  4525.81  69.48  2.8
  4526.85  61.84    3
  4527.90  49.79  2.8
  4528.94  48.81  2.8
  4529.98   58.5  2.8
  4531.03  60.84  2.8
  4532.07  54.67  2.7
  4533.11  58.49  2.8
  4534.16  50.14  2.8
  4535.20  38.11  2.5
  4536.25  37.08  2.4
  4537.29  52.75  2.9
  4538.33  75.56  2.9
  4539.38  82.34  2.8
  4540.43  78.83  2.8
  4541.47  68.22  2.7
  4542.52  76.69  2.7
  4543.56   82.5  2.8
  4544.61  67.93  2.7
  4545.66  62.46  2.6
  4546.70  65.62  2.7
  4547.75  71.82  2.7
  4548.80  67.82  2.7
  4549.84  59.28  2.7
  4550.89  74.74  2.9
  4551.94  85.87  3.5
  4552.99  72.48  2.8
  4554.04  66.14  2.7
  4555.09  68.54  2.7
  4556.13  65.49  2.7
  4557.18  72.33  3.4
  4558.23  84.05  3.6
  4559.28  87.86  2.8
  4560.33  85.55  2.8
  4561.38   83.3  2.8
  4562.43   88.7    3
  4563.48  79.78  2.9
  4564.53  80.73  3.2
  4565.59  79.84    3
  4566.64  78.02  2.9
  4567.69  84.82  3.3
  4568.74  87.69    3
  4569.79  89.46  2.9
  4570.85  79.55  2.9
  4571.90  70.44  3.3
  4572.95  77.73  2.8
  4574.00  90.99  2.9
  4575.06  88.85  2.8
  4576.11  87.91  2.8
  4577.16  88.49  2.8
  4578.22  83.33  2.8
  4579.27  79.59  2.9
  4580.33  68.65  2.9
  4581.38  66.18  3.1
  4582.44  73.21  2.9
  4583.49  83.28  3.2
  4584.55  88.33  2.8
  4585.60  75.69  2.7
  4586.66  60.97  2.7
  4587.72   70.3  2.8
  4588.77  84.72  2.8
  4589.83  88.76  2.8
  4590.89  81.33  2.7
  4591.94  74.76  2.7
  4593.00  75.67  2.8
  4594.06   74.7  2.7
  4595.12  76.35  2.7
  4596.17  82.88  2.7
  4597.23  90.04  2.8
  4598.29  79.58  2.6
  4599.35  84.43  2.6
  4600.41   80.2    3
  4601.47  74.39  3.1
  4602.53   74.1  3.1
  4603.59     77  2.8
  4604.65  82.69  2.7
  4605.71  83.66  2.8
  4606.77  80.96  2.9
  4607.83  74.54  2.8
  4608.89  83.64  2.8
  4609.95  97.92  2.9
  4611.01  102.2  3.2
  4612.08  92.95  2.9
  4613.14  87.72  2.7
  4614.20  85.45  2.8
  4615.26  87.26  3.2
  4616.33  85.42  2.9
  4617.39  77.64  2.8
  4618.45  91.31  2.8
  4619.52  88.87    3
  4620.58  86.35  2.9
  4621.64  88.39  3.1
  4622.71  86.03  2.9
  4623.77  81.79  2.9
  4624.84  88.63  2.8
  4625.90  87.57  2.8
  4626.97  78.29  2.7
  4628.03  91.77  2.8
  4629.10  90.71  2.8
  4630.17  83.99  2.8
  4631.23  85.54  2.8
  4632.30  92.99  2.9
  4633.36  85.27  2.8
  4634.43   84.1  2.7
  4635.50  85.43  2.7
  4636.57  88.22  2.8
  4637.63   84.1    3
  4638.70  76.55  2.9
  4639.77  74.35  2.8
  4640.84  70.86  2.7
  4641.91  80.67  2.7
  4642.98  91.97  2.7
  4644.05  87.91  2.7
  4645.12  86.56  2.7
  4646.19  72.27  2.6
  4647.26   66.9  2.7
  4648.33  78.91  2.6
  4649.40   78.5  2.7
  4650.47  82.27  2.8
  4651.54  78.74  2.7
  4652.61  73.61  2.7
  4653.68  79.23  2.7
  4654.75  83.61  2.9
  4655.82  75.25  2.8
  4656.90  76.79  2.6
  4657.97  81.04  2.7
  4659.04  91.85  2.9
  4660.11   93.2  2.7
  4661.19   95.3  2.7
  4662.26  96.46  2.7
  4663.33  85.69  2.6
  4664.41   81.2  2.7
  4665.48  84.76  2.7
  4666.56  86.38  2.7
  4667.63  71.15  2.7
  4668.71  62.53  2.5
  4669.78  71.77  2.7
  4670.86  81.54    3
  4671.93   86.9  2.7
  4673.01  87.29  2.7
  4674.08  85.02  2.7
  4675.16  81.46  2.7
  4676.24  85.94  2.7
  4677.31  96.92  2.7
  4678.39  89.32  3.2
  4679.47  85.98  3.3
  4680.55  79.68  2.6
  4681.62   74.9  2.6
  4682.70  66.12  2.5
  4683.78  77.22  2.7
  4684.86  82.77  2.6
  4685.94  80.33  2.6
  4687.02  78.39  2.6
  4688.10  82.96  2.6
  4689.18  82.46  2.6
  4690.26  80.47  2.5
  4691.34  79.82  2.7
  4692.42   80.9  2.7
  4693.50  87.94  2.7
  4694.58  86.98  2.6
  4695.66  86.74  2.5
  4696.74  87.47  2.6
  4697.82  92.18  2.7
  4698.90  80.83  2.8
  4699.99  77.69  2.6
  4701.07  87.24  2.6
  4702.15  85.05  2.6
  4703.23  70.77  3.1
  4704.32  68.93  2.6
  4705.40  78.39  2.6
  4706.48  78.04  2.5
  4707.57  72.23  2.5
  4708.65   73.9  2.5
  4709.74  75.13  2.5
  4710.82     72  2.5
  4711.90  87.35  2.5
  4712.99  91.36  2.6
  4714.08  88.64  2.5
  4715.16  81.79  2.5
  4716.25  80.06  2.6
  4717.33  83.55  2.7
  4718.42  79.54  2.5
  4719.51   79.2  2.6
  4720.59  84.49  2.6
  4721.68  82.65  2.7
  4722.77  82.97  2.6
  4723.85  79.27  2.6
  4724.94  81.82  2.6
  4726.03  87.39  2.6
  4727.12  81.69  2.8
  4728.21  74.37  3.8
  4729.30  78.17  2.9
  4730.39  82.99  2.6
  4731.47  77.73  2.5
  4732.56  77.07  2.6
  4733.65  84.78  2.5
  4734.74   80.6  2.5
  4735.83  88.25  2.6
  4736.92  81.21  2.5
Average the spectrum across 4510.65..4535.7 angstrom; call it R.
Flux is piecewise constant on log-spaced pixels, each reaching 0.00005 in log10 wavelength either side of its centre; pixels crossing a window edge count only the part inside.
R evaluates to 65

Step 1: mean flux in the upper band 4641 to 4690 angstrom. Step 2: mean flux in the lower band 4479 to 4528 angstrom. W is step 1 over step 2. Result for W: 1.17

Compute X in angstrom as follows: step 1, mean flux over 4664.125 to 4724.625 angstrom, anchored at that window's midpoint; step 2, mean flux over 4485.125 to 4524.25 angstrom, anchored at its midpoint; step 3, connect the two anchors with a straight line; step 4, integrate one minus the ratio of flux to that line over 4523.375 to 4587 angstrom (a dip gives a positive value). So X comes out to 1.5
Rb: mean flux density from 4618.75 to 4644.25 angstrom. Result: 85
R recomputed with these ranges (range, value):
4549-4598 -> 79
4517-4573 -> 70.5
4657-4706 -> 82.6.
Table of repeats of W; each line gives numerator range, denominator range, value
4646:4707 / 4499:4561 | 1.17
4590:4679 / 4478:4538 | 1.25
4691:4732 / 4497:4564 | 1.16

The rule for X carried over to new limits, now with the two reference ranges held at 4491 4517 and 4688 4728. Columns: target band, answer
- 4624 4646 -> -1.8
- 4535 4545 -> 1.0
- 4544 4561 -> 0.5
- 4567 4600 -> -1.9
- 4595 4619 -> -2.2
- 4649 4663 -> -0.8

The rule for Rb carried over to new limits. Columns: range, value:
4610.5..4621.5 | 88.5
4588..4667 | 83.5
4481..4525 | 70.4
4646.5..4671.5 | 80.7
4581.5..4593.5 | 77.5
